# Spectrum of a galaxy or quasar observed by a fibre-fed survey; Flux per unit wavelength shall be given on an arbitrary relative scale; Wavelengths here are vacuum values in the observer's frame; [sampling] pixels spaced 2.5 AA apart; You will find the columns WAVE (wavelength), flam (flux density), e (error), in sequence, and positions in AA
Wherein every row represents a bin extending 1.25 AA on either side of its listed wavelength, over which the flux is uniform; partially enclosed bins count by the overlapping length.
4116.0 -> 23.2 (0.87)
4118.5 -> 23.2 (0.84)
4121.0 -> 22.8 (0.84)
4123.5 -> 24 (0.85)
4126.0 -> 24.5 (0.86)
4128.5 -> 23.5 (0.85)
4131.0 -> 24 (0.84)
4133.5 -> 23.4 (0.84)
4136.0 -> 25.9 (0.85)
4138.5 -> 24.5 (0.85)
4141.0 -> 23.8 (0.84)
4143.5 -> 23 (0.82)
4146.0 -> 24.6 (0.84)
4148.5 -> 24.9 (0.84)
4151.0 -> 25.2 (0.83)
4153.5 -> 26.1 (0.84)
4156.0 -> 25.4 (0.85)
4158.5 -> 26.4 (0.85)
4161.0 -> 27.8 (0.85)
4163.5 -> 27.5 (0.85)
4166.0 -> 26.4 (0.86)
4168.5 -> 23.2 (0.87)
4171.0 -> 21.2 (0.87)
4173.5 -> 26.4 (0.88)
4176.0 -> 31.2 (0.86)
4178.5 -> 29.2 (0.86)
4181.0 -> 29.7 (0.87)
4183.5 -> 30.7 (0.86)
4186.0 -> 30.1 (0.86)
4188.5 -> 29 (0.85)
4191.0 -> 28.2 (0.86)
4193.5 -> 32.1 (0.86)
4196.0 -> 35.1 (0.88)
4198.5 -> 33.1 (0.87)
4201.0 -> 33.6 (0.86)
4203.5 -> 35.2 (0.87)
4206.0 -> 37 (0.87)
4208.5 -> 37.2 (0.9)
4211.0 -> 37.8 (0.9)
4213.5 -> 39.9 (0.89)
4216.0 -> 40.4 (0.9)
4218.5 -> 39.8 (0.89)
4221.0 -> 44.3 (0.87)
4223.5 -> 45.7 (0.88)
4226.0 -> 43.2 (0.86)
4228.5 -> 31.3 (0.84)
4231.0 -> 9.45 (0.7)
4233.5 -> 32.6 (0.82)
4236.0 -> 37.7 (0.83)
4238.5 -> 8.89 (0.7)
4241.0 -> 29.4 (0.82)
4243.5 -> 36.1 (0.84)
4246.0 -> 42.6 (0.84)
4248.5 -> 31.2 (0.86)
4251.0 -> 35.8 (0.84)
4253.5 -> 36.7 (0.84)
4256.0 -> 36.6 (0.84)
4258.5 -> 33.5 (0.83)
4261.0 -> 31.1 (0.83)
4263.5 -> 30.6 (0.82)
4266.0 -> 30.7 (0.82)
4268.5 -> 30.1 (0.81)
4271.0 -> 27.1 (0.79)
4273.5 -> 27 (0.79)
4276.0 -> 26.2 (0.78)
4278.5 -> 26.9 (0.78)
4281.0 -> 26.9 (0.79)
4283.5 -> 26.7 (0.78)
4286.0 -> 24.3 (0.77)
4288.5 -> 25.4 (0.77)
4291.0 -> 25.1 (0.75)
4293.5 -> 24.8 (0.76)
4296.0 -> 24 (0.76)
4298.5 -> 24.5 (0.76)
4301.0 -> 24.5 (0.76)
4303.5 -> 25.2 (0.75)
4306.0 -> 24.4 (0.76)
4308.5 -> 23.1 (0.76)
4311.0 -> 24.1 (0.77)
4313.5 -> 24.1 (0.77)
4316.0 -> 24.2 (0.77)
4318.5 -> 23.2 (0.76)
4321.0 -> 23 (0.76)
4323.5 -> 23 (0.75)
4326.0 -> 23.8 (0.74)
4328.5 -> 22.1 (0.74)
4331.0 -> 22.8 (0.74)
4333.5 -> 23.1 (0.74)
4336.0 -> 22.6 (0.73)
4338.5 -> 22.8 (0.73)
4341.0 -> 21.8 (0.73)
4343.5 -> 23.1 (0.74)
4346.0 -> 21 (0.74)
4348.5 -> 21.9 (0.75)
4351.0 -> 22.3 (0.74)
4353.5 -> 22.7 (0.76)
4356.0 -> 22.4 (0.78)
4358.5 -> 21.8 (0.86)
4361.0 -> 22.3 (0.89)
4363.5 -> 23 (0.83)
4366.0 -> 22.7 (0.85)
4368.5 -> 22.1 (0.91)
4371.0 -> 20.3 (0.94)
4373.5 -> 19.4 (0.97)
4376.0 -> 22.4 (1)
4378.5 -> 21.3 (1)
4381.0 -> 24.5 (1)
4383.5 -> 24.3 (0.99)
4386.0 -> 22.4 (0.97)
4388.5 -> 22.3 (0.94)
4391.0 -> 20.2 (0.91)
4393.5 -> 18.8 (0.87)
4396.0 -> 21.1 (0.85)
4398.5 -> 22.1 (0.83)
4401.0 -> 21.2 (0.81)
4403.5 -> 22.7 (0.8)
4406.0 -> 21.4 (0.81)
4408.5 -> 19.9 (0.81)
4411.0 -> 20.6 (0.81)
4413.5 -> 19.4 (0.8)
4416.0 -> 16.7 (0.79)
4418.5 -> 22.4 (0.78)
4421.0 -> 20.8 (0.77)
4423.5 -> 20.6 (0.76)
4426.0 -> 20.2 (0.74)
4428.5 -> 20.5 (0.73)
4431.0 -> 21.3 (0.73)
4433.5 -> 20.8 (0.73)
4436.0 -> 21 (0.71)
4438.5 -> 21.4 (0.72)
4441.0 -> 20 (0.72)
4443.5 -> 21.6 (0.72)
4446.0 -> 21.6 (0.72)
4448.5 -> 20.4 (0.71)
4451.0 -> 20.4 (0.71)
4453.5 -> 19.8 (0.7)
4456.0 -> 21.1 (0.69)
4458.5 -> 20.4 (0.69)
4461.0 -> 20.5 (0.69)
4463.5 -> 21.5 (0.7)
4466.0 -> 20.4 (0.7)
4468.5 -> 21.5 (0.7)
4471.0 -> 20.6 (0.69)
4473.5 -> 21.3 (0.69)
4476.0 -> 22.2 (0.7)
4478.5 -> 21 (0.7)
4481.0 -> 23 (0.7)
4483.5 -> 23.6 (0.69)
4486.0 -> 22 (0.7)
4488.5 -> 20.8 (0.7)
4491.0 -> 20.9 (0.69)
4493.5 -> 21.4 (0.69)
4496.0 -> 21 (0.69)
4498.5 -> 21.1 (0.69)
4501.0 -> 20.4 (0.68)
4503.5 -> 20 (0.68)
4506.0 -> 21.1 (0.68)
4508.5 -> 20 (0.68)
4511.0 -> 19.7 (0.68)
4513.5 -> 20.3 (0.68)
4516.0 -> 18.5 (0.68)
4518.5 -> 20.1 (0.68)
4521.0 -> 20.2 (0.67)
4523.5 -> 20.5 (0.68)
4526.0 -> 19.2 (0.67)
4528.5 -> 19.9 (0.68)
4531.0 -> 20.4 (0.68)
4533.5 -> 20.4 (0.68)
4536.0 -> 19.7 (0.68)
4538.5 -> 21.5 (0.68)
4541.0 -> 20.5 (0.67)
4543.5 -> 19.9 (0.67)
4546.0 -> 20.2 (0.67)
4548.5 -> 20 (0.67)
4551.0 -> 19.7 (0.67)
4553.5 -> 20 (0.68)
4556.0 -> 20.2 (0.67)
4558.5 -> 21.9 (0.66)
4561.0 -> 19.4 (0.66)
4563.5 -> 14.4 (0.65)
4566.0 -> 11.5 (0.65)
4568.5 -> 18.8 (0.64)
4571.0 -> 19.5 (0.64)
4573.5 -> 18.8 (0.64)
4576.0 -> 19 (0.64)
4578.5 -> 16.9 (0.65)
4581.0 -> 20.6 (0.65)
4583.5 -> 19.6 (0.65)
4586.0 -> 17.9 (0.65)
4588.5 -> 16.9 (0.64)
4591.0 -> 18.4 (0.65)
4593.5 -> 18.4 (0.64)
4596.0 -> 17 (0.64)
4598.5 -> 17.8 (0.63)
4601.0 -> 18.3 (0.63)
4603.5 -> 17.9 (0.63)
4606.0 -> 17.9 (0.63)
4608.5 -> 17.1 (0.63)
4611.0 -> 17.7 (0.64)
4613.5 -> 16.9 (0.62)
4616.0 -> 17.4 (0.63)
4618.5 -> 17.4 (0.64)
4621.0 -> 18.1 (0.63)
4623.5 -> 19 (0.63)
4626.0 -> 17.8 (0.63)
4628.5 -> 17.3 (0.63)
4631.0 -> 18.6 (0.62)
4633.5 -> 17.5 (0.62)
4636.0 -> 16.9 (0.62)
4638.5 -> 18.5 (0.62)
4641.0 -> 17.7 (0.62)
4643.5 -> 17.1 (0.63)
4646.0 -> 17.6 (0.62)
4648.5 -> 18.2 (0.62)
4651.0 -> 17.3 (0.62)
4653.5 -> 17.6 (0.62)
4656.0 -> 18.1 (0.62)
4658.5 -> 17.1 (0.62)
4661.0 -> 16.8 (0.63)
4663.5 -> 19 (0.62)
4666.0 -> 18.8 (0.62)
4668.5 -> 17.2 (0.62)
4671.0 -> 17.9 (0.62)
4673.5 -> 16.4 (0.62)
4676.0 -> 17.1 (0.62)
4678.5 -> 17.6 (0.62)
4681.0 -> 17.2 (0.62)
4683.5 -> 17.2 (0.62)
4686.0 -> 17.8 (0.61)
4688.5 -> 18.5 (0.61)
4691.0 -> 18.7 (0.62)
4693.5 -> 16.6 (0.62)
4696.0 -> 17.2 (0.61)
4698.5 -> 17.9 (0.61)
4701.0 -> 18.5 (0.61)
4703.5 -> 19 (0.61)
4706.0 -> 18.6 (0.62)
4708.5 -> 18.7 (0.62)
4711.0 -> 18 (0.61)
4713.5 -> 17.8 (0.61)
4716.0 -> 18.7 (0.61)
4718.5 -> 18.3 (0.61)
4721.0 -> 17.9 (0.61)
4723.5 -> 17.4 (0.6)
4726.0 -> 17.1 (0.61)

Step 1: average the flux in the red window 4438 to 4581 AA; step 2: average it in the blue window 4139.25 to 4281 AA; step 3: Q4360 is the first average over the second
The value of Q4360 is 0.7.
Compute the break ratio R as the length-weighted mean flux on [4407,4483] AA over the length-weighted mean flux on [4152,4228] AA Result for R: 0.6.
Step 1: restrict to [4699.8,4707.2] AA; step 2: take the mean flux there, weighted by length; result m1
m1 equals 18.7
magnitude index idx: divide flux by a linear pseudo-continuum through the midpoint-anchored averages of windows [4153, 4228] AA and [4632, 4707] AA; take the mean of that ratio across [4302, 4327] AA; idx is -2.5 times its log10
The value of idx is 0.20 mag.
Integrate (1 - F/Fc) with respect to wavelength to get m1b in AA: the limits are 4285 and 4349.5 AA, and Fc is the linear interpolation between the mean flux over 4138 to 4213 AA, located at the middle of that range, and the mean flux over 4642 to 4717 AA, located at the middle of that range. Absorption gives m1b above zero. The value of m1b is 5.8 AA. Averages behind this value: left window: 29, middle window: 23.5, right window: 17.8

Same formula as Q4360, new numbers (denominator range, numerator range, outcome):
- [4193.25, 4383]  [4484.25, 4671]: 0.68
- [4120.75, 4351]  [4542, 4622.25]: 0.65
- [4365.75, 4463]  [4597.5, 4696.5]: 0.84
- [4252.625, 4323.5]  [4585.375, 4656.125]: 0.66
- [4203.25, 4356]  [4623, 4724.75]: 0.63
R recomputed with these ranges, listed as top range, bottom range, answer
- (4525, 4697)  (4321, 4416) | 0.83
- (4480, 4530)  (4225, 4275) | 0.67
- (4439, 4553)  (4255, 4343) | 0.81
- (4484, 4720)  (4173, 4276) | 0.57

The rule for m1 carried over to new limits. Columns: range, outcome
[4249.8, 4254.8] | 36.3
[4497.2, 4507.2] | 20.6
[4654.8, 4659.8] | 17.6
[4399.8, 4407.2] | 21.8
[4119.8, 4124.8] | 23.4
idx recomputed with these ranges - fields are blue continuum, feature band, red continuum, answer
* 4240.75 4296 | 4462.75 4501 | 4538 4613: 0.03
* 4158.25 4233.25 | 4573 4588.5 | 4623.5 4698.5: 0.08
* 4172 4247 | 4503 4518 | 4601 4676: 0.12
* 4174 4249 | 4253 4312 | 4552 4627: 0.12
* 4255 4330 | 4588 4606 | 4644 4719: 0.10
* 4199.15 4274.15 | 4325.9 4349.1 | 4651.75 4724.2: 0.32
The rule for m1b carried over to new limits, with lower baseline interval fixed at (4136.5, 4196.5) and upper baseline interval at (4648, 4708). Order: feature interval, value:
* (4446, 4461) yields 0.9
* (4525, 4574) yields 2.0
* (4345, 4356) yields 0.8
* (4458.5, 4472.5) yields 0.5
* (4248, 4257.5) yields -3.7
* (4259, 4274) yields -2.7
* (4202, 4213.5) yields -4.7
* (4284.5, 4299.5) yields 0.0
